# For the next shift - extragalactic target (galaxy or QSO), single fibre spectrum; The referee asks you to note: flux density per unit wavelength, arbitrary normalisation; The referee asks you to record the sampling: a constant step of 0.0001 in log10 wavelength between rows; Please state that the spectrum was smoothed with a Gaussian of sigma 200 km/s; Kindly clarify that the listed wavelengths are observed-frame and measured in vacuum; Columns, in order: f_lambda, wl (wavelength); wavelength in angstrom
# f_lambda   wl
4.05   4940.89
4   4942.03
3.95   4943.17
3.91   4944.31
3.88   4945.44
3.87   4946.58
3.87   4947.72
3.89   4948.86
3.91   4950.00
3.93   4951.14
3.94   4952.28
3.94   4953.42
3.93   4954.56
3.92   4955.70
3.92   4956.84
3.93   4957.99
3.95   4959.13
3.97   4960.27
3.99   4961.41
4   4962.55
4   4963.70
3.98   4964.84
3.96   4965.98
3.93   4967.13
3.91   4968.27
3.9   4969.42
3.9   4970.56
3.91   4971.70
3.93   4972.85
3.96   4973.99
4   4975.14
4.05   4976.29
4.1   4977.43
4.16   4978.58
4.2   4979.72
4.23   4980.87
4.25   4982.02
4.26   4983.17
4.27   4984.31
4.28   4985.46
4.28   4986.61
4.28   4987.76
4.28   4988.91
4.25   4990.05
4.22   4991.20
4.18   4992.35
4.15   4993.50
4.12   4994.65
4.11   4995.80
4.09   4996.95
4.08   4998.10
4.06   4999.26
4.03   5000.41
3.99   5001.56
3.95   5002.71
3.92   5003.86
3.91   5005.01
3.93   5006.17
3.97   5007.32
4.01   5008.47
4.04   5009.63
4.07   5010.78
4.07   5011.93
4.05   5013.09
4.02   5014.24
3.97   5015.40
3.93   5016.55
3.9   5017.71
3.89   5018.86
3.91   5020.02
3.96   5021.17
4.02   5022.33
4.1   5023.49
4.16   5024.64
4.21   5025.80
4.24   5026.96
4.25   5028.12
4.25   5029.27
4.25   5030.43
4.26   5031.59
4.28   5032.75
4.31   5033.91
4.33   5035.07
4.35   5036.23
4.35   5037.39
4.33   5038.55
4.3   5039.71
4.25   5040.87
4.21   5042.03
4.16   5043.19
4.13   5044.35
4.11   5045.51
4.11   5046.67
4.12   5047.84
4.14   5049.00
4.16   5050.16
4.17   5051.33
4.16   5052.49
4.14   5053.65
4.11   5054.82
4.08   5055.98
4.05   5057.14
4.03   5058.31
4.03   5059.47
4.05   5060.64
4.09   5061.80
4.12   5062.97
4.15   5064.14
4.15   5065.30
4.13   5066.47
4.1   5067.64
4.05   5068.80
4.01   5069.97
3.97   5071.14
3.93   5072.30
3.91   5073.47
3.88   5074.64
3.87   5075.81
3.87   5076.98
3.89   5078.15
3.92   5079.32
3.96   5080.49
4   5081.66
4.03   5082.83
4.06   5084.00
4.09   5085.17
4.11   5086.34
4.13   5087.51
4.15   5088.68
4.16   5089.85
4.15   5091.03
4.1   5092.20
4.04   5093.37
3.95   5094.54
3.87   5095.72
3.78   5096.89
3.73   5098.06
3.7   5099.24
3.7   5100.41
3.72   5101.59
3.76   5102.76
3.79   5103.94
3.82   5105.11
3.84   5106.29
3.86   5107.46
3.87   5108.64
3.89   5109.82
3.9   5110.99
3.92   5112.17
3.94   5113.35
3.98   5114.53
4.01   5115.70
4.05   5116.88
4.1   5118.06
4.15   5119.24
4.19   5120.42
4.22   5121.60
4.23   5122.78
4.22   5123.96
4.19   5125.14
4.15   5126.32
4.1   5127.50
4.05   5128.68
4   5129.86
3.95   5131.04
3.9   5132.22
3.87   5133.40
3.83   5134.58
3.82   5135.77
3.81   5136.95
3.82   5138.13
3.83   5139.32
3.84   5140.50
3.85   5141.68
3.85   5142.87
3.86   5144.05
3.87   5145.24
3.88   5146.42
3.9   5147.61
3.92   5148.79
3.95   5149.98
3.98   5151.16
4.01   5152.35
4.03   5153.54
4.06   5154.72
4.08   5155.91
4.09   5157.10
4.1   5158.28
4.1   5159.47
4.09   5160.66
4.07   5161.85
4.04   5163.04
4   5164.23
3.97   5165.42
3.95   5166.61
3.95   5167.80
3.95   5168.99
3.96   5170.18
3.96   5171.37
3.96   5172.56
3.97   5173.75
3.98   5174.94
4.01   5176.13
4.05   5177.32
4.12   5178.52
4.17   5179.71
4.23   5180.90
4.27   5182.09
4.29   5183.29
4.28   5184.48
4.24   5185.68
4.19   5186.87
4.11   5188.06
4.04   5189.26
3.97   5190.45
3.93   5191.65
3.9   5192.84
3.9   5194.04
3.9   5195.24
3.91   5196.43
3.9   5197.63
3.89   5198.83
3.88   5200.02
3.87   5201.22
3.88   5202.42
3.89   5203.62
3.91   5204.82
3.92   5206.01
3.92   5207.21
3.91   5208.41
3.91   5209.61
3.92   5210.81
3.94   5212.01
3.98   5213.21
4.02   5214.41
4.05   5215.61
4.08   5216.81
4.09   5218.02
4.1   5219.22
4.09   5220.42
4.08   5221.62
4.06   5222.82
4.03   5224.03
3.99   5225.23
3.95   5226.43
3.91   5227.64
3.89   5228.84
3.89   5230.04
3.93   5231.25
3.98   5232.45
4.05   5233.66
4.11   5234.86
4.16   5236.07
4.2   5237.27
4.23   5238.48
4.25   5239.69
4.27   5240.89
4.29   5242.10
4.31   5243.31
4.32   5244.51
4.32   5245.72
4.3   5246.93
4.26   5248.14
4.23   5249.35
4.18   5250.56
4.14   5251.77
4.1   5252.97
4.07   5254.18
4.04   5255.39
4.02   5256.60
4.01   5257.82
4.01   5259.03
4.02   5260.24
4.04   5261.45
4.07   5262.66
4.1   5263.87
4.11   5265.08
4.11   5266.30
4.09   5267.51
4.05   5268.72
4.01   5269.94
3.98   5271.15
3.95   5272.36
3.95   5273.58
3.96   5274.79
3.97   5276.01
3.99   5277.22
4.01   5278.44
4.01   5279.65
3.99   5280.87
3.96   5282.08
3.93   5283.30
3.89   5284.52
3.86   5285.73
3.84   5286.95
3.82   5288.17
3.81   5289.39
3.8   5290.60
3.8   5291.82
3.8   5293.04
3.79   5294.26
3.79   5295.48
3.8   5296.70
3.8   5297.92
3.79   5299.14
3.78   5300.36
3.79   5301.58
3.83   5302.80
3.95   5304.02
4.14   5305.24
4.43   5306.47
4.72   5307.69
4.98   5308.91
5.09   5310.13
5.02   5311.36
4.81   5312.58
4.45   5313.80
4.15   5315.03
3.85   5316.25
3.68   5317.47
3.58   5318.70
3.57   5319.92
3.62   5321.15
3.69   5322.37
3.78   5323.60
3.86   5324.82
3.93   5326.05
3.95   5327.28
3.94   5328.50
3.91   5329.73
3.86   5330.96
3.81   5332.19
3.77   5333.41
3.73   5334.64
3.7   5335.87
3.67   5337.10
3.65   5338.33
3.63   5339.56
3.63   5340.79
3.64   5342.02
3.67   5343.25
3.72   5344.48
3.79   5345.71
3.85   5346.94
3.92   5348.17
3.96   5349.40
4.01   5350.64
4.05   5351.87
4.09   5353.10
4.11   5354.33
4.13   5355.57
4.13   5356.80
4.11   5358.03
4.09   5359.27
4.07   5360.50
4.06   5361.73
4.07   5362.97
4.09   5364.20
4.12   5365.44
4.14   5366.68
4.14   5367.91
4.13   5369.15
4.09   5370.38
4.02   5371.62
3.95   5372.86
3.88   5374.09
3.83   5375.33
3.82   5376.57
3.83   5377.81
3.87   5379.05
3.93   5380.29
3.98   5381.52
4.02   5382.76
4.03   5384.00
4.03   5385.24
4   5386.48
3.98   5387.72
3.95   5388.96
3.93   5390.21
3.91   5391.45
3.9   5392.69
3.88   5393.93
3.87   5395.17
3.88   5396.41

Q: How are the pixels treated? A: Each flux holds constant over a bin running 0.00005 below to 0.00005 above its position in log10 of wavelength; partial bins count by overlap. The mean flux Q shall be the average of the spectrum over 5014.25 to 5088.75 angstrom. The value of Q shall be 4.1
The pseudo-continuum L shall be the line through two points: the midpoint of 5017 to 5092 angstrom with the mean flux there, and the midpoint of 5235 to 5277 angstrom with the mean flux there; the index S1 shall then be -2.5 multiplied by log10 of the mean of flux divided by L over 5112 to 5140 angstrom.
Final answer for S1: 0.03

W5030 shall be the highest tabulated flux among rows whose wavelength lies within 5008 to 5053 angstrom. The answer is 4.35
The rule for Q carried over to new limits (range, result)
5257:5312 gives 4.04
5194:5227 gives 3.96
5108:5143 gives 3.99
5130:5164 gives 3.94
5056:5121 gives 3.98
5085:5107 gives 3.92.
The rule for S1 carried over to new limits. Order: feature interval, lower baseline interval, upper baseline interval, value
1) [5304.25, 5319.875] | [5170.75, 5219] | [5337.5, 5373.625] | -0.101 mag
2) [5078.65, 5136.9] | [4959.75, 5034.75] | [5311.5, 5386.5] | 0.015 mag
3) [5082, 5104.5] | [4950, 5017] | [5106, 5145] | 0.011 mag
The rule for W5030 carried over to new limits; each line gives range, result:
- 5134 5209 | 4.29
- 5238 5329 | 5.09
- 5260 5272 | 4.11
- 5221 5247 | 4.32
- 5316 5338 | 3.95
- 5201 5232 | 4.1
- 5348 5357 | 4.13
